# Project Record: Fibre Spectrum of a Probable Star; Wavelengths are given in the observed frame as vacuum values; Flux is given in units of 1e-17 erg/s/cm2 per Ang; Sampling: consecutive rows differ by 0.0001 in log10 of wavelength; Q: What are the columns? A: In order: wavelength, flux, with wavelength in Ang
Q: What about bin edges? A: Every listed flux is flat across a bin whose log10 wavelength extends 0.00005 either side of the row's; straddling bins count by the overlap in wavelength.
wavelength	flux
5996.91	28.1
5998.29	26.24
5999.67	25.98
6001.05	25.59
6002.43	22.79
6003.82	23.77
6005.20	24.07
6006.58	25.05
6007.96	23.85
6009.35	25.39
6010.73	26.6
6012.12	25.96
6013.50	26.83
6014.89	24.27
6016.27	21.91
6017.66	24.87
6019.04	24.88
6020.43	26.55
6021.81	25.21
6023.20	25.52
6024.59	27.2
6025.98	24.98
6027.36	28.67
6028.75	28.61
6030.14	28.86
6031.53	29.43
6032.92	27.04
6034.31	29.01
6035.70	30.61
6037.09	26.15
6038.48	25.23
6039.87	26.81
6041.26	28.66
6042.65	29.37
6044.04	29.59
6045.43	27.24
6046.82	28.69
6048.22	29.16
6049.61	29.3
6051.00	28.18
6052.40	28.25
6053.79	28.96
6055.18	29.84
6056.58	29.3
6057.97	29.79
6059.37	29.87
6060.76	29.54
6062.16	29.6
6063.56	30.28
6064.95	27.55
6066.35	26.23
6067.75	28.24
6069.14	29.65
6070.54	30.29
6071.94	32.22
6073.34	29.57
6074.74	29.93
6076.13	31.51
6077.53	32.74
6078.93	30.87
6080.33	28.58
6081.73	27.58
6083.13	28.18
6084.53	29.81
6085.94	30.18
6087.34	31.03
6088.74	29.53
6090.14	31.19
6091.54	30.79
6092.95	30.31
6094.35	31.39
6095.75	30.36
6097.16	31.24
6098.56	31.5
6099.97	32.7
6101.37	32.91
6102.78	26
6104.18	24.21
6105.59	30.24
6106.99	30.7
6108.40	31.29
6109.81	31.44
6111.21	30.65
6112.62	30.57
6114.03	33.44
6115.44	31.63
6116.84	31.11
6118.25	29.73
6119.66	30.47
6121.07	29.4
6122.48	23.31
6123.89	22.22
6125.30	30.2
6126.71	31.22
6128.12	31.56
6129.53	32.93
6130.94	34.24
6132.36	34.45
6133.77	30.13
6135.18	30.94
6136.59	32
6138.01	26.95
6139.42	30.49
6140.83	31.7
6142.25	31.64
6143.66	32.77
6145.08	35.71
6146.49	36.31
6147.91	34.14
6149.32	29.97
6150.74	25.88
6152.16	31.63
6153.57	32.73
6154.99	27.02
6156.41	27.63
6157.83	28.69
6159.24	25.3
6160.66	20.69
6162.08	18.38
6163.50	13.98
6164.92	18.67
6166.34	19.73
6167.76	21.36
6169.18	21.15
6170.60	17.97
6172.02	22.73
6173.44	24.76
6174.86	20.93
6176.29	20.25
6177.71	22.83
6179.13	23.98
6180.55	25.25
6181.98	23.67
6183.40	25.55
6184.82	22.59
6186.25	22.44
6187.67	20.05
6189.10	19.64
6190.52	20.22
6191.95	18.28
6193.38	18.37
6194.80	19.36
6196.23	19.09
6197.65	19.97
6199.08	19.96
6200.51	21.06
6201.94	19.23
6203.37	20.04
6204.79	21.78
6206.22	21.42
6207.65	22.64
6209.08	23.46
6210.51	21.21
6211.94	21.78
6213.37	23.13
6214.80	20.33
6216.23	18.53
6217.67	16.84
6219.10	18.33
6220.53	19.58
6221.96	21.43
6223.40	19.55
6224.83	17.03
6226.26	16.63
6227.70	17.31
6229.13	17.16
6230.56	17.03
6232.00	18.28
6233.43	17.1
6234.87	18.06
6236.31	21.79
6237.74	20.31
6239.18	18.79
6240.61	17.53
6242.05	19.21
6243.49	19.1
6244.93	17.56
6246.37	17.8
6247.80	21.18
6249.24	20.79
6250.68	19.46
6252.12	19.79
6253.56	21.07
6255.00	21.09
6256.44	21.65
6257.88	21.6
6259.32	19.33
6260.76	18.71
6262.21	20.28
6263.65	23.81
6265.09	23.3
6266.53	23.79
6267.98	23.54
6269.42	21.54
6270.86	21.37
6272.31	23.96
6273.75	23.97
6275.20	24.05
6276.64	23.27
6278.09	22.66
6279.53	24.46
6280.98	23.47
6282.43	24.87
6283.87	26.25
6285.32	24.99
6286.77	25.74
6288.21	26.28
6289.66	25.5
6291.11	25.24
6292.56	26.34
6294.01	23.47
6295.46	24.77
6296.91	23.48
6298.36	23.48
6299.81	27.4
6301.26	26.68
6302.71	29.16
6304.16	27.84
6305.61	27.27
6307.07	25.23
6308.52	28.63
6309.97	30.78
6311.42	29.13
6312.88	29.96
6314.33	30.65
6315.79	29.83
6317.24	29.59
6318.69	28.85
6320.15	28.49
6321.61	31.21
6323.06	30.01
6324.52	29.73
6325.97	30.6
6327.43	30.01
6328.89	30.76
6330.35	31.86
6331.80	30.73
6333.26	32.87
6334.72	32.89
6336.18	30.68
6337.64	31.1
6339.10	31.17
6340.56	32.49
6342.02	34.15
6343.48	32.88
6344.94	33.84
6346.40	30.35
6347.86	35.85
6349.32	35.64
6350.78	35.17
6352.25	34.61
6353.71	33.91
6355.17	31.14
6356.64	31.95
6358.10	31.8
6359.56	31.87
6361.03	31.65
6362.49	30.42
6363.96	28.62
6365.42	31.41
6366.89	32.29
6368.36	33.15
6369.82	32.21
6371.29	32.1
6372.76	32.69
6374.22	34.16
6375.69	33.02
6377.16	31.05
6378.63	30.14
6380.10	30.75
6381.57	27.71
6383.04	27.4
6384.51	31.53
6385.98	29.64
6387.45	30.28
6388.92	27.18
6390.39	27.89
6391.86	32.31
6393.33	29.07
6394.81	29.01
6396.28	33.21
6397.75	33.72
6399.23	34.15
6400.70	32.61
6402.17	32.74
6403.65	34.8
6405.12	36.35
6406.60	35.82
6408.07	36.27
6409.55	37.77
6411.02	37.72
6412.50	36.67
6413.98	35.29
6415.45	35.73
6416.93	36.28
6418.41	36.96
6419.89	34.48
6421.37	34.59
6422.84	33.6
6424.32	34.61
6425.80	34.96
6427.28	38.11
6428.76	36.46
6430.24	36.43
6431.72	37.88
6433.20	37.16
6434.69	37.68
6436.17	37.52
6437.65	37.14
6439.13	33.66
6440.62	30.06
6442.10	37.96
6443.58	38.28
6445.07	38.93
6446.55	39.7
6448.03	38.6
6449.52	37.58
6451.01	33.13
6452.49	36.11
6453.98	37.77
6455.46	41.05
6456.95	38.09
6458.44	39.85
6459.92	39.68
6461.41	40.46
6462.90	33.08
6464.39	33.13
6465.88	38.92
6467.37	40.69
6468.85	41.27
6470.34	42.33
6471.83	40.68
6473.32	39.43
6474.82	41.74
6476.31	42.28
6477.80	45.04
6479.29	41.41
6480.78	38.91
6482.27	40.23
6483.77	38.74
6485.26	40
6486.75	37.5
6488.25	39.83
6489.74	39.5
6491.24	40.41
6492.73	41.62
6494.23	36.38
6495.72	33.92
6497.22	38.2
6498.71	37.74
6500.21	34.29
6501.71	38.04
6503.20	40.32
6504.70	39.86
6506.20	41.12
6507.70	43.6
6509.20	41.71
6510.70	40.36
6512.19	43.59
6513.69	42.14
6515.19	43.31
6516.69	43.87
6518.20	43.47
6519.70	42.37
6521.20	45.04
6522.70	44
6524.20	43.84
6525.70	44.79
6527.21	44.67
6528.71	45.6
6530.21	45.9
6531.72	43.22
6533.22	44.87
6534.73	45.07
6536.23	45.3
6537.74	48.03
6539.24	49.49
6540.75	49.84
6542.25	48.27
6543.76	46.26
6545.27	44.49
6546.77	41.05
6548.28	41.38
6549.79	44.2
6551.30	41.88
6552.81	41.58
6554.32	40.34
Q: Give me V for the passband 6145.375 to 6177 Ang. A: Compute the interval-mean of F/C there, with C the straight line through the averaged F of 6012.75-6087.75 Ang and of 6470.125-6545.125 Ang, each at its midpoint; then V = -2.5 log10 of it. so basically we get 0.27 mag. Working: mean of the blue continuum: 28.4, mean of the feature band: 24.7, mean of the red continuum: 42.2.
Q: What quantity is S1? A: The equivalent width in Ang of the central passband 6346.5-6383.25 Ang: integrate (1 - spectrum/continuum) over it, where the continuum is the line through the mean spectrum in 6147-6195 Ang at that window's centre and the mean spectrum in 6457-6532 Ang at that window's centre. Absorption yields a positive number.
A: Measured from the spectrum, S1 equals 1.8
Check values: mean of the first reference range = 23.2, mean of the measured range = 32.1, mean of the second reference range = 40.7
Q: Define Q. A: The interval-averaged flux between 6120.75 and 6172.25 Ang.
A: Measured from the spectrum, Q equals 27.8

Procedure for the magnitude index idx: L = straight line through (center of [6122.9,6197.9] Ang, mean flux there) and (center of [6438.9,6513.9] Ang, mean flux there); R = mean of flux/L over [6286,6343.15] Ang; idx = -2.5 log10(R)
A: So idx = 0.12 mag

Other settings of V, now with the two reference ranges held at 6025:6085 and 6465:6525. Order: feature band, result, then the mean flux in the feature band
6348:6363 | 0.12 mag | 33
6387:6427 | 0.13 mag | 33.9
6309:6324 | 0.20 mag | 29.8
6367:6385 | 0.19 mag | 31.3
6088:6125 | 0.01 mag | 29.9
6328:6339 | 0.16 mag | 31.5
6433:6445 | 0.08 mag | 36.3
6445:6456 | 0.05 mag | 37.8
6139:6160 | 0.02 mag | 30.8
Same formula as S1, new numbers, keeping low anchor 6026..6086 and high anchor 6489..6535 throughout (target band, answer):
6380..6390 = 2.4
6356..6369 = 2.1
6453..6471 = 0.7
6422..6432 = 0.9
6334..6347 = 1.7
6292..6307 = 4.1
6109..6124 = 0.4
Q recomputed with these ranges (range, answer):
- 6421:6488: 38.1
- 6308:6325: 29.7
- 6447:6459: 37.8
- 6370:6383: 31.3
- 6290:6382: 30.4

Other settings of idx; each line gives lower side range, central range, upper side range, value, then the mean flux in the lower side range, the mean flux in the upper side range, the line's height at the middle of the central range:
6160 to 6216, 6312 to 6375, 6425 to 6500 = -0.03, 21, 38.3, 30.8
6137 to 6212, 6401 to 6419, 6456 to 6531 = 0.01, 23.9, 40.7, 36.3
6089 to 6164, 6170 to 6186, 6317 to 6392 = 0.30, 29.8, 31.4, 30.2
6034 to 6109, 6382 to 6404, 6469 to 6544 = 0.25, 29.5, 42.1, 38.8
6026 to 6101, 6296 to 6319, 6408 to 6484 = 0.24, 29.4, 37.7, 34.7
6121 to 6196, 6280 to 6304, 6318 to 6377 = 0.18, 25.8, 32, 30.2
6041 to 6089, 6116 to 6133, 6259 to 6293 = -0.09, 29.4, 23.6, 27.8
